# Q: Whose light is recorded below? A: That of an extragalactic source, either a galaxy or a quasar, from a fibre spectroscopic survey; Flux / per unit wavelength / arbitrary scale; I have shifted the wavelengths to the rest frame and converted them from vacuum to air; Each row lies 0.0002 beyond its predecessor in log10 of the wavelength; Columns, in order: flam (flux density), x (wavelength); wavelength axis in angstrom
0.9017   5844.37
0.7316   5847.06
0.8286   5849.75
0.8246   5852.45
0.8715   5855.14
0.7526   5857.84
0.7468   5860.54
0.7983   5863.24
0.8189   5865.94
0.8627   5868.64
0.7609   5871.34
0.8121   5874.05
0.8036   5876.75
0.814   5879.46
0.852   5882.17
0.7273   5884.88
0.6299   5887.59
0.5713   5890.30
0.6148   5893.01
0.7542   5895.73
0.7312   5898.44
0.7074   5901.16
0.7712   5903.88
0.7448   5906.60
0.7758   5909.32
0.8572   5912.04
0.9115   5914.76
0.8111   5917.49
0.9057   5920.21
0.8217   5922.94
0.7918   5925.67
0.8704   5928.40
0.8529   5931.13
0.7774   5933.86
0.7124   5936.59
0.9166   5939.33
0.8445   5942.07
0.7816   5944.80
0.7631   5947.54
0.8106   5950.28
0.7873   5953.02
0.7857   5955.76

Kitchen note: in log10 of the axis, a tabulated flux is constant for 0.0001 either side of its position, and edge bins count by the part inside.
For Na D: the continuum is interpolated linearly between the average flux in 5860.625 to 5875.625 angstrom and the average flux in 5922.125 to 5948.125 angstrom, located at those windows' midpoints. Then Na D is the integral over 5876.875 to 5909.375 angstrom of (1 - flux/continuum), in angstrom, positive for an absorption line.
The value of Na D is 3.35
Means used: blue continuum 0.805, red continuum 0.815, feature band 0.725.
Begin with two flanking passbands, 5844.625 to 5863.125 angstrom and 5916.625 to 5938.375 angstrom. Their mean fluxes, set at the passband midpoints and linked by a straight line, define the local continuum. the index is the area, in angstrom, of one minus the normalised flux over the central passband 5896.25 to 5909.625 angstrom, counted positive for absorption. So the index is 1.1 angstrom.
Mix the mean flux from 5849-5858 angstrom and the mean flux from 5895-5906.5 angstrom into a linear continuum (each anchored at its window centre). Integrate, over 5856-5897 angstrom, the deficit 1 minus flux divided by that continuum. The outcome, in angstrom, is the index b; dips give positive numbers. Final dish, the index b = 1.6 angstrom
